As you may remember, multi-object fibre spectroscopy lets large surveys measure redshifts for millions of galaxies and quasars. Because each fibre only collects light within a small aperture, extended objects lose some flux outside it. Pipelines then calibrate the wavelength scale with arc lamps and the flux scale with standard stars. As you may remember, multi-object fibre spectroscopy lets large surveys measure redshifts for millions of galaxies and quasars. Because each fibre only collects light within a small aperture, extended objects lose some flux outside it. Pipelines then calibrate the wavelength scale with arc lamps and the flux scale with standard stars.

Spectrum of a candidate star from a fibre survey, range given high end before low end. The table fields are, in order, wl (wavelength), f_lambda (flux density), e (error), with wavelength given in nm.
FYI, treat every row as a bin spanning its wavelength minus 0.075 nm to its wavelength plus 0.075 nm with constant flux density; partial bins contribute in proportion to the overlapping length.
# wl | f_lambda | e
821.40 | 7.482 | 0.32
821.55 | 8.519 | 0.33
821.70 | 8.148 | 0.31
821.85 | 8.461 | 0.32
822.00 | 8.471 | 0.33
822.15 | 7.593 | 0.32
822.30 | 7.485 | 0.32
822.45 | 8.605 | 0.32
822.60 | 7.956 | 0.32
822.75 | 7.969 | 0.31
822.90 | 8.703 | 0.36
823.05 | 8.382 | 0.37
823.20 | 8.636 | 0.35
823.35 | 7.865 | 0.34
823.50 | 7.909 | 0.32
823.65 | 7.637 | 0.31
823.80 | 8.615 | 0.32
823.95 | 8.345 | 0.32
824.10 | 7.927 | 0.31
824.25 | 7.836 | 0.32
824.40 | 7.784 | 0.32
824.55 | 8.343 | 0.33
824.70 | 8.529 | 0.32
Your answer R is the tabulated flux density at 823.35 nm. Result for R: 7.865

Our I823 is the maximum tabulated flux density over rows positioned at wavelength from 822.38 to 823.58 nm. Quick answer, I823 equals 8.703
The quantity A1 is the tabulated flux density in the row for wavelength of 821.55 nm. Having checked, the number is 8.519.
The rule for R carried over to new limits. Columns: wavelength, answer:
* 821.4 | 7.482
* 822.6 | 7.956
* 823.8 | 8.615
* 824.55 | 8.343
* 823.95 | 8.345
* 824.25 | 7.836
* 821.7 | 8.148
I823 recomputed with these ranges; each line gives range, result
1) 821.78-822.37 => 8.471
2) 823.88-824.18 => 8.345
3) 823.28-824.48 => 8.615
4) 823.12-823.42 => 8.636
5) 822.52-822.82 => 7.969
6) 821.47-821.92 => 8.519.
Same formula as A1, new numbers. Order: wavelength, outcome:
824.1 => 7.927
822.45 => 8.605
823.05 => 8.382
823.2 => 8.636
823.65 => 7.637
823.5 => 7.909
